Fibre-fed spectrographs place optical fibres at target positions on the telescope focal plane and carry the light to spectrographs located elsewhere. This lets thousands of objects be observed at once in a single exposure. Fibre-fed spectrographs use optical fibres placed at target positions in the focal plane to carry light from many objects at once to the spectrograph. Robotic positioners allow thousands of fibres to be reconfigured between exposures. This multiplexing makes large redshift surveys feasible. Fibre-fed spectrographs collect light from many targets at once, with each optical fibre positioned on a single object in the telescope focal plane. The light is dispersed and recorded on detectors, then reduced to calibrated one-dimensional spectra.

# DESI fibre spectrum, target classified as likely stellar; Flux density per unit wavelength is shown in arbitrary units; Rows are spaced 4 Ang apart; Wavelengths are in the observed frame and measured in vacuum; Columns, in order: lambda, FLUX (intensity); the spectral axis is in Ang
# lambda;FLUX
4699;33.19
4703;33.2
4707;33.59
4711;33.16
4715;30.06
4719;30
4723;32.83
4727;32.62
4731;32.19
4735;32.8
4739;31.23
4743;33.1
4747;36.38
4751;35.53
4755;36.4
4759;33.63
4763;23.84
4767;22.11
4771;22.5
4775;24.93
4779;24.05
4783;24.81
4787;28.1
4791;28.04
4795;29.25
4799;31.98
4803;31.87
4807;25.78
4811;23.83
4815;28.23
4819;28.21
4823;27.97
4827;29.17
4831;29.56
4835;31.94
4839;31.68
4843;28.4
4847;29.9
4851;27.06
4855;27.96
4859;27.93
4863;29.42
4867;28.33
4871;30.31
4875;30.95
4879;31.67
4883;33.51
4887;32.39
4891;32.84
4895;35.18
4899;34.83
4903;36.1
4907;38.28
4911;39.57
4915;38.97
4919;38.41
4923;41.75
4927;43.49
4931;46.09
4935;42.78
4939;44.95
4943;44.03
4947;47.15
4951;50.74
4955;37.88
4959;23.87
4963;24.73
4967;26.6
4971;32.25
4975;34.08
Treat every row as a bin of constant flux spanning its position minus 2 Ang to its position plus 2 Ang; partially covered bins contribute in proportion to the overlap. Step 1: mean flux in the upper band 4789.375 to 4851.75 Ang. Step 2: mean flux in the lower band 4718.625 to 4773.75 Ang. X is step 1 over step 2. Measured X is 0.93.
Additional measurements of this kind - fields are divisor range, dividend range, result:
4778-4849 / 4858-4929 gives 1.22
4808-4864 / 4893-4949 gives 1.43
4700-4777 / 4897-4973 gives 1.24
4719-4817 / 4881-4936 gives 1.29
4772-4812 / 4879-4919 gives 1.31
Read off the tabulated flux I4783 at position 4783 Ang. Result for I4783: 24.81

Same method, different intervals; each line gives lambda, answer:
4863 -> 29.42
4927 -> 43.49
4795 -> 29.25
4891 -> 32.84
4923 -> 41.75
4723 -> 32.83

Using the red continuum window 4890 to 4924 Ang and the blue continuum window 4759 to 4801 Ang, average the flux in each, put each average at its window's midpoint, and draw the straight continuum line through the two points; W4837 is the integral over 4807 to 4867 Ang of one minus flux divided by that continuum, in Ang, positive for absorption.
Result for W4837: 5.13 Ang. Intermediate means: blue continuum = 26.3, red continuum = 37.3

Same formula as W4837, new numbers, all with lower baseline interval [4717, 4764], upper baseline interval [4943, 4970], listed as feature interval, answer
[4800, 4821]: 3.68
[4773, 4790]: 3.92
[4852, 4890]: 4.71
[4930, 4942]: -3.05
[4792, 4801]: 0.85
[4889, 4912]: -0.68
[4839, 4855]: 2.53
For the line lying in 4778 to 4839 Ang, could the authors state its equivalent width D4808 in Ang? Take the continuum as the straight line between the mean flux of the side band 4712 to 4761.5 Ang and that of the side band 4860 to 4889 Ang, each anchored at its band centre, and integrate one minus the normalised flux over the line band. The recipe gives 6.7 Ang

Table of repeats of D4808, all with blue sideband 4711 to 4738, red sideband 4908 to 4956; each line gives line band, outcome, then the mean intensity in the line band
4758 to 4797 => 9.8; 25.9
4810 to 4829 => 4.8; 27.7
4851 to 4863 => 3.4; 28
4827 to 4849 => 4.5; 30.2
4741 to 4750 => -0.5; 34.8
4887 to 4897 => 1.8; 33.7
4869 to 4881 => 2.7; 31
